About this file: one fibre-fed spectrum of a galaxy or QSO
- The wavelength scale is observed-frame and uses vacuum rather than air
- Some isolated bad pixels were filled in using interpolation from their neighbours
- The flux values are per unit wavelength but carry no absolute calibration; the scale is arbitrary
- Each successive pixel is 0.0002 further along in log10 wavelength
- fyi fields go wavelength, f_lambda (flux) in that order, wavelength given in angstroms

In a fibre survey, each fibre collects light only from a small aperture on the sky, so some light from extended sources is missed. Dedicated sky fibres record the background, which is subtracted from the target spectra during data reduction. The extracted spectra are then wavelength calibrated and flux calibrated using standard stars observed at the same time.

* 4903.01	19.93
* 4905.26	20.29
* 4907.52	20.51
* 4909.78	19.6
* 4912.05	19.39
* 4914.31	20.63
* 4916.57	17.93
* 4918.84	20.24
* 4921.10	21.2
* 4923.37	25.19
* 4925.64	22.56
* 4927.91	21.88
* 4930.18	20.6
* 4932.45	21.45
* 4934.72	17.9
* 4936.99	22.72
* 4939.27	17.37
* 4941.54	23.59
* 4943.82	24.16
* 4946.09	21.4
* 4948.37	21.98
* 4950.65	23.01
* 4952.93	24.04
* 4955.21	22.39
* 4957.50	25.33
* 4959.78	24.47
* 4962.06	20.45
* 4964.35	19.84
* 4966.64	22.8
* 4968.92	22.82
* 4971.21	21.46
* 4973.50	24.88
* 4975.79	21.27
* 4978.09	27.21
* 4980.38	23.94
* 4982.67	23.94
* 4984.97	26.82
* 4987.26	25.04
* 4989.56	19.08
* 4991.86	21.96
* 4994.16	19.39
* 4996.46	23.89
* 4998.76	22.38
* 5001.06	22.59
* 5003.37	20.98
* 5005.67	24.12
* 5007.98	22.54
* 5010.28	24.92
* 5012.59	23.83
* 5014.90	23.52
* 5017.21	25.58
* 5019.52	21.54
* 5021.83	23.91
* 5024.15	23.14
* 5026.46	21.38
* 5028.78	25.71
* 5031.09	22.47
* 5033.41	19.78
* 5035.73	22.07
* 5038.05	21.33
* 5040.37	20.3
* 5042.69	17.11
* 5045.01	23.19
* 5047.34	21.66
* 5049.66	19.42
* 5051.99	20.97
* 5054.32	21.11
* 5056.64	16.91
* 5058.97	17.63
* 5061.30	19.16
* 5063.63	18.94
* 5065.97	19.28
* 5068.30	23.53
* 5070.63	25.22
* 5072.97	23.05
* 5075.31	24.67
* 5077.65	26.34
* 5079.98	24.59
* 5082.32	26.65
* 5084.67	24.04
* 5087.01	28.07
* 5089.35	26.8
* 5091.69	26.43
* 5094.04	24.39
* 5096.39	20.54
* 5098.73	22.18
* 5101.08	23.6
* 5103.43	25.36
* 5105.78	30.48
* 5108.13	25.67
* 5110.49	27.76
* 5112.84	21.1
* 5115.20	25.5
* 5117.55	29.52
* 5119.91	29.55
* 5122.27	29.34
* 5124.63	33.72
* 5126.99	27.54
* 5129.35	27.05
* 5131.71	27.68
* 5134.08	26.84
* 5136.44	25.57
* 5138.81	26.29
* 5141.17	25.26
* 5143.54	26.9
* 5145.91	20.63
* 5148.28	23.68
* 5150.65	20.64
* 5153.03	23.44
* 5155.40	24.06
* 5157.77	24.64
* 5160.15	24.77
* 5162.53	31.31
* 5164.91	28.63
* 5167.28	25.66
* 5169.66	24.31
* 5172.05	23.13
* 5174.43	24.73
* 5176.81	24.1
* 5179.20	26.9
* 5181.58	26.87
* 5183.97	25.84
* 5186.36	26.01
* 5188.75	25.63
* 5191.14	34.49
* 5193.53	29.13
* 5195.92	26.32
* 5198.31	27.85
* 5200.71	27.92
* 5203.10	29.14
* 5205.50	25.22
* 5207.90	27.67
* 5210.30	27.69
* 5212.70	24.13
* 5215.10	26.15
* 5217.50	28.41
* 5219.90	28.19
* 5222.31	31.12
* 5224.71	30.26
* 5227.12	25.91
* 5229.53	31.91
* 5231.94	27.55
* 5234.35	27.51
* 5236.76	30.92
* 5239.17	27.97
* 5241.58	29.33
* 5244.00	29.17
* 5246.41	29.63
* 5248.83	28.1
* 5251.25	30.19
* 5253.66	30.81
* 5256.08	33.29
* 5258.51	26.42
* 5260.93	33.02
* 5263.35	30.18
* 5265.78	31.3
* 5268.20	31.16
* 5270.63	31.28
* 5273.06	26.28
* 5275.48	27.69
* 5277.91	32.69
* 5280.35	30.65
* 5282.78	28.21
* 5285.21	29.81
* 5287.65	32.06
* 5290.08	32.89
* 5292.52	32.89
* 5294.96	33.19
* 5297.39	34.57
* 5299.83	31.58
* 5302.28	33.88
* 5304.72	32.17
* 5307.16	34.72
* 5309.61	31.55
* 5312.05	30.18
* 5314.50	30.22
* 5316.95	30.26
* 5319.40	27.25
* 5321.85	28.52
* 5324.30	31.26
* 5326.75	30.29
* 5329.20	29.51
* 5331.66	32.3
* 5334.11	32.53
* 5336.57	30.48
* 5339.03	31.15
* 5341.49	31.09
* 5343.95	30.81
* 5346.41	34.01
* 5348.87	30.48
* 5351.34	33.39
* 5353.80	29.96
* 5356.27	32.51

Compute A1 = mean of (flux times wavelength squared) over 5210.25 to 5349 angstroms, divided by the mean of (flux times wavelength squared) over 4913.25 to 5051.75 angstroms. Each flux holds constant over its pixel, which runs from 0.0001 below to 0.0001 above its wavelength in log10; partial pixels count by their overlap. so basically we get 1.53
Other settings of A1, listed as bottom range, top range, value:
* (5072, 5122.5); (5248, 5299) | 1.29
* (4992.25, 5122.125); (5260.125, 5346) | 1.47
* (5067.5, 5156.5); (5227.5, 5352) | 1.28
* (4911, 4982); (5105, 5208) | 1.30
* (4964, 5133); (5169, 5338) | 1.35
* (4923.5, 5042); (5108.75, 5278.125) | 1.33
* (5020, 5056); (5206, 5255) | 1.43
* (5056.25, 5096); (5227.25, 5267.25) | 1.36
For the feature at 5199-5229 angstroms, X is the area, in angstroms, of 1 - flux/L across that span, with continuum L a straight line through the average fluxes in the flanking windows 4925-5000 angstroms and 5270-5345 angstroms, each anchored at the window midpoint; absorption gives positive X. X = 1.0 angstroms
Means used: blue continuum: 22.5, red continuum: 31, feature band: 27.7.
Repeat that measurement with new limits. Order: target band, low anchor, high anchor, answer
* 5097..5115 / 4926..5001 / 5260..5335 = 0.8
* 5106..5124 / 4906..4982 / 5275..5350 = -0.7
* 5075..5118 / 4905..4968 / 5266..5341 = 0.5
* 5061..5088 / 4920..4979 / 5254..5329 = 1.9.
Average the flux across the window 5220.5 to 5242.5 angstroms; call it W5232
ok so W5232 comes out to 29.1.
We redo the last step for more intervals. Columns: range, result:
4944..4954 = 22.8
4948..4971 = 22.7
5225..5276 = 29.5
